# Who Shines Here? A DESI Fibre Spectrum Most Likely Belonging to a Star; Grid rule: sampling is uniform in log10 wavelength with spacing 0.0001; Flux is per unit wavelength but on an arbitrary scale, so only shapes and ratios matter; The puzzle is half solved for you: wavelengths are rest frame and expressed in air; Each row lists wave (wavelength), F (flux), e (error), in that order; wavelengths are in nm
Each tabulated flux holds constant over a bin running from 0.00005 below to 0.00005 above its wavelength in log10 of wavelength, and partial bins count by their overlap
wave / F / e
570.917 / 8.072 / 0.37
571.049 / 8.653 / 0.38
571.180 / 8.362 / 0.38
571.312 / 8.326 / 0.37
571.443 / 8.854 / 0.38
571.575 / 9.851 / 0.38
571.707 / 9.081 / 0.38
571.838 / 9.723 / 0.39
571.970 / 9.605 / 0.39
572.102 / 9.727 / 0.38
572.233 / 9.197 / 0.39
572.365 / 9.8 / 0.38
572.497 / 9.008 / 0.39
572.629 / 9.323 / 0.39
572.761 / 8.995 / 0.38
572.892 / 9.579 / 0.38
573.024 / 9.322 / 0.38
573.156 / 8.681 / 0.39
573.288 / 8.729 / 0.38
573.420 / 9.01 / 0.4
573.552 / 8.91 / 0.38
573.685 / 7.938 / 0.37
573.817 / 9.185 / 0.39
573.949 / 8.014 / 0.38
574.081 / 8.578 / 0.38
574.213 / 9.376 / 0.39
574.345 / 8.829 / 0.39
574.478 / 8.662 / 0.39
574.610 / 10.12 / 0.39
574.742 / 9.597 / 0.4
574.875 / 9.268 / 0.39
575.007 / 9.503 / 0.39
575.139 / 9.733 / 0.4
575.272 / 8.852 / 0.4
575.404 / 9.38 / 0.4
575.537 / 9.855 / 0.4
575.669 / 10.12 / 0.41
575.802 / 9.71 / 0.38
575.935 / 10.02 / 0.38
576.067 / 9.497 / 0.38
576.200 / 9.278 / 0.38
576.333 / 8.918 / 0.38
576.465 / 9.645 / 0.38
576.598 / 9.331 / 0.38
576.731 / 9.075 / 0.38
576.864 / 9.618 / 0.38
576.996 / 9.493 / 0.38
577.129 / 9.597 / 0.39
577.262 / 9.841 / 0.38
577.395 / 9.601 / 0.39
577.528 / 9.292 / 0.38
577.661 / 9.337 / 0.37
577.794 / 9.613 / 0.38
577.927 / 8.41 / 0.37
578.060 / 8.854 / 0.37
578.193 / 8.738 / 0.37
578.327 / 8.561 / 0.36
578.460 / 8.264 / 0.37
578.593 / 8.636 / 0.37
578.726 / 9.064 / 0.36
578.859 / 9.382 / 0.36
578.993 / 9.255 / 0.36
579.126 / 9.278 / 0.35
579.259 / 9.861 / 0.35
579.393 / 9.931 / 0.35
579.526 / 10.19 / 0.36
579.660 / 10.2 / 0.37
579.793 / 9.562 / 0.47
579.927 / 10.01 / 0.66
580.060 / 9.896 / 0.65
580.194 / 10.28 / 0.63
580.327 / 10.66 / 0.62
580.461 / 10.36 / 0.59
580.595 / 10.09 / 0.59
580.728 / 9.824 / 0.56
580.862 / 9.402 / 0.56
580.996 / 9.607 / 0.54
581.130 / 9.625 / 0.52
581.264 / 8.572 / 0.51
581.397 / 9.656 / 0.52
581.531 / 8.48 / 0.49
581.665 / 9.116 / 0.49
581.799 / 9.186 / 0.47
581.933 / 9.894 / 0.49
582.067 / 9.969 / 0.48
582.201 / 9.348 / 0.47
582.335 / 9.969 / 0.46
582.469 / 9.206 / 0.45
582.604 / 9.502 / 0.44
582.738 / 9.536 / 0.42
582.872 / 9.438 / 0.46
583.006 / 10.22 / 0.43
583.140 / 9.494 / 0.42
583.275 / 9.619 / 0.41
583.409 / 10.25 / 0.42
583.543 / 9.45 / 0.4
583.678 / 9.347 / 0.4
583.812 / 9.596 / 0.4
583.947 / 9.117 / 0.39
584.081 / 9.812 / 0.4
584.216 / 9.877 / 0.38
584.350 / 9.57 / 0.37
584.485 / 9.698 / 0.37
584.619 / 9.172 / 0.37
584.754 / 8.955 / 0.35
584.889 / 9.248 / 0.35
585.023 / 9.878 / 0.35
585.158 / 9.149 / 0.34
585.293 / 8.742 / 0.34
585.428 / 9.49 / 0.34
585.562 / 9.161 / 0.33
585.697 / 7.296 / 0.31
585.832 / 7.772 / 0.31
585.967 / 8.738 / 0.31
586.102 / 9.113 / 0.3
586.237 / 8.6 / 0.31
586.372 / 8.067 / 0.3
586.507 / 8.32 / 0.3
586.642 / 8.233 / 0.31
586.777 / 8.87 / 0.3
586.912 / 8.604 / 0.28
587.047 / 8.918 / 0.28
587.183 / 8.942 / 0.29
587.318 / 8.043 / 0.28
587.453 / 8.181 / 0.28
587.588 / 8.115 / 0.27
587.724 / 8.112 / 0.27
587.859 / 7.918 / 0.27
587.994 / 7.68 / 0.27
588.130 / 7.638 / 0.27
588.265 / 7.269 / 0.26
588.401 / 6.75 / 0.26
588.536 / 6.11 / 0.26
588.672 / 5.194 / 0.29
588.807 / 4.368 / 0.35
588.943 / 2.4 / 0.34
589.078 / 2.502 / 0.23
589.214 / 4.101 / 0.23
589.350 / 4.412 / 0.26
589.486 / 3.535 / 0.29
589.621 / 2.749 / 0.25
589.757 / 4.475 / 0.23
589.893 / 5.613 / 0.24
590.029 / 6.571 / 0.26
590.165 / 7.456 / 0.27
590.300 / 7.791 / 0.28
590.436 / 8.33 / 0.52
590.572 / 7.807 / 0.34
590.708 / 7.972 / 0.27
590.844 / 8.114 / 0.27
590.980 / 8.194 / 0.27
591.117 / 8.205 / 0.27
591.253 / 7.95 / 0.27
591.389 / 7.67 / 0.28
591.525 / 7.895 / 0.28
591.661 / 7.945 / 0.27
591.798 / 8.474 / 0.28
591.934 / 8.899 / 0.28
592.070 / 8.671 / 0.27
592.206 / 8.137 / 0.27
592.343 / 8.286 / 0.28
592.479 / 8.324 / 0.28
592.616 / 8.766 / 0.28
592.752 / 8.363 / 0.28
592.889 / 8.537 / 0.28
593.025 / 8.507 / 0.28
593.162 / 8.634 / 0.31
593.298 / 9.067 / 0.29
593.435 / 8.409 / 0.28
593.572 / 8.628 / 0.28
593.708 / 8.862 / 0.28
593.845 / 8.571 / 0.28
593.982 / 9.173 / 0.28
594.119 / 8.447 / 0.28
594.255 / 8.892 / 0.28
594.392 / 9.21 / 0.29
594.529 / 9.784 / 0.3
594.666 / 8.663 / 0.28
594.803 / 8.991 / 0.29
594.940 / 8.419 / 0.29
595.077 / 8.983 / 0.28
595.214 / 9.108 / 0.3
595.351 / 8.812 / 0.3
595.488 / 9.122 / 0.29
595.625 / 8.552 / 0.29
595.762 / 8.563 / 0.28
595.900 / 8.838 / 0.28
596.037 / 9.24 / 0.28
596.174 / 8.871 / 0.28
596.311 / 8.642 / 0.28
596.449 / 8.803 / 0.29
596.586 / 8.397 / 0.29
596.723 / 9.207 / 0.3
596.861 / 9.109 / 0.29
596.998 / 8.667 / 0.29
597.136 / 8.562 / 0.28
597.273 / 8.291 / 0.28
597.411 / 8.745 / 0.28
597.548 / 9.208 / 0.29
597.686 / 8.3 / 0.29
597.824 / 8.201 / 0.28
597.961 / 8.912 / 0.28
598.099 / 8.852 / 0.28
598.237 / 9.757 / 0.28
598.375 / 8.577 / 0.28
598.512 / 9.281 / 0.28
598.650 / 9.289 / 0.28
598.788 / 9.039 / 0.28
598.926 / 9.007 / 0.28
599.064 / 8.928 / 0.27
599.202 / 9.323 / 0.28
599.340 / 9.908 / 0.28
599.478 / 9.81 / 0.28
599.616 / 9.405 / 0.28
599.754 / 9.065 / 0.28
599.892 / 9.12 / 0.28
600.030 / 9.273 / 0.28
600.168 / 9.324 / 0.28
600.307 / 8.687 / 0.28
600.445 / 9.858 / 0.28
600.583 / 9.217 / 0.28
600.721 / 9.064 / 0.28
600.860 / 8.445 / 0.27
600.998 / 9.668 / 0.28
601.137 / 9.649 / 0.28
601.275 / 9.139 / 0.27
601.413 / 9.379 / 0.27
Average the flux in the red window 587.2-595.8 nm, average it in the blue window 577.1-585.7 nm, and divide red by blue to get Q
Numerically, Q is 0.80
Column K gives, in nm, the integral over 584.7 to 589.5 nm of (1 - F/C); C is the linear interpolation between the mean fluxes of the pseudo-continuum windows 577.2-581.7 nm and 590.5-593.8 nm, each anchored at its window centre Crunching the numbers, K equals 0.72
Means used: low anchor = 9.46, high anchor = 8.35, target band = 7.49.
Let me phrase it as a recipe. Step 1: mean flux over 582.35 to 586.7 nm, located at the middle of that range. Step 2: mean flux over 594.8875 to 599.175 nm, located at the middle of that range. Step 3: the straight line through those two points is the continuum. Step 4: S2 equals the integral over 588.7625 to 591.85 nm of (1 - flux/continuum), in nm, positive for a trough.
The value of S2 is 0.94 nm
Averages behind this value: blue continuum 9.19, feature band 6.29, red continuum 8.85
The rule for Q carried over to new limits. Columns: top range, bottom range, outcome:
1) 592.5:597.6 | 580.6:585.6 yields 0.93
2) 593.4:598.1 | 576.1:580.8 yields 0.93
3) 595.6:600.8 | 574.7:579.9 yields 0.96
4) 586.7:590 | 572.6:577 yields 0.68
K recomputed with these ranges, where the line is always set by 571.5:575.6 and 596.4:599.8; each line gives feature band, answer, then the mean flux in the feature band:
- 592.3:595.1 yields 0.09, 8.74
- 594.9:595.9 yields 0.02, 8.81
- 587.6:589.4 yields 0.65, 5.81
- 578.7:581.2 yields -0.19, 9.82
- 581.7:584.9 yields -0.16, 9.56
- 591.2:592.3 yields 0.10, 8.21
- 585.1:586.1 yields 0.05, 8.65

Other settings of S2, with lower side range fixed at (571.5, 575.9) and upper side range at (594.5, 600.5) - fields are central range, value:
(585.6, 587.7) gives 0.16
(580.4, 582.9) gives -0.10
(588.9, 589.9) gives 0.60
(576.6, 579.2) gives 0.01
